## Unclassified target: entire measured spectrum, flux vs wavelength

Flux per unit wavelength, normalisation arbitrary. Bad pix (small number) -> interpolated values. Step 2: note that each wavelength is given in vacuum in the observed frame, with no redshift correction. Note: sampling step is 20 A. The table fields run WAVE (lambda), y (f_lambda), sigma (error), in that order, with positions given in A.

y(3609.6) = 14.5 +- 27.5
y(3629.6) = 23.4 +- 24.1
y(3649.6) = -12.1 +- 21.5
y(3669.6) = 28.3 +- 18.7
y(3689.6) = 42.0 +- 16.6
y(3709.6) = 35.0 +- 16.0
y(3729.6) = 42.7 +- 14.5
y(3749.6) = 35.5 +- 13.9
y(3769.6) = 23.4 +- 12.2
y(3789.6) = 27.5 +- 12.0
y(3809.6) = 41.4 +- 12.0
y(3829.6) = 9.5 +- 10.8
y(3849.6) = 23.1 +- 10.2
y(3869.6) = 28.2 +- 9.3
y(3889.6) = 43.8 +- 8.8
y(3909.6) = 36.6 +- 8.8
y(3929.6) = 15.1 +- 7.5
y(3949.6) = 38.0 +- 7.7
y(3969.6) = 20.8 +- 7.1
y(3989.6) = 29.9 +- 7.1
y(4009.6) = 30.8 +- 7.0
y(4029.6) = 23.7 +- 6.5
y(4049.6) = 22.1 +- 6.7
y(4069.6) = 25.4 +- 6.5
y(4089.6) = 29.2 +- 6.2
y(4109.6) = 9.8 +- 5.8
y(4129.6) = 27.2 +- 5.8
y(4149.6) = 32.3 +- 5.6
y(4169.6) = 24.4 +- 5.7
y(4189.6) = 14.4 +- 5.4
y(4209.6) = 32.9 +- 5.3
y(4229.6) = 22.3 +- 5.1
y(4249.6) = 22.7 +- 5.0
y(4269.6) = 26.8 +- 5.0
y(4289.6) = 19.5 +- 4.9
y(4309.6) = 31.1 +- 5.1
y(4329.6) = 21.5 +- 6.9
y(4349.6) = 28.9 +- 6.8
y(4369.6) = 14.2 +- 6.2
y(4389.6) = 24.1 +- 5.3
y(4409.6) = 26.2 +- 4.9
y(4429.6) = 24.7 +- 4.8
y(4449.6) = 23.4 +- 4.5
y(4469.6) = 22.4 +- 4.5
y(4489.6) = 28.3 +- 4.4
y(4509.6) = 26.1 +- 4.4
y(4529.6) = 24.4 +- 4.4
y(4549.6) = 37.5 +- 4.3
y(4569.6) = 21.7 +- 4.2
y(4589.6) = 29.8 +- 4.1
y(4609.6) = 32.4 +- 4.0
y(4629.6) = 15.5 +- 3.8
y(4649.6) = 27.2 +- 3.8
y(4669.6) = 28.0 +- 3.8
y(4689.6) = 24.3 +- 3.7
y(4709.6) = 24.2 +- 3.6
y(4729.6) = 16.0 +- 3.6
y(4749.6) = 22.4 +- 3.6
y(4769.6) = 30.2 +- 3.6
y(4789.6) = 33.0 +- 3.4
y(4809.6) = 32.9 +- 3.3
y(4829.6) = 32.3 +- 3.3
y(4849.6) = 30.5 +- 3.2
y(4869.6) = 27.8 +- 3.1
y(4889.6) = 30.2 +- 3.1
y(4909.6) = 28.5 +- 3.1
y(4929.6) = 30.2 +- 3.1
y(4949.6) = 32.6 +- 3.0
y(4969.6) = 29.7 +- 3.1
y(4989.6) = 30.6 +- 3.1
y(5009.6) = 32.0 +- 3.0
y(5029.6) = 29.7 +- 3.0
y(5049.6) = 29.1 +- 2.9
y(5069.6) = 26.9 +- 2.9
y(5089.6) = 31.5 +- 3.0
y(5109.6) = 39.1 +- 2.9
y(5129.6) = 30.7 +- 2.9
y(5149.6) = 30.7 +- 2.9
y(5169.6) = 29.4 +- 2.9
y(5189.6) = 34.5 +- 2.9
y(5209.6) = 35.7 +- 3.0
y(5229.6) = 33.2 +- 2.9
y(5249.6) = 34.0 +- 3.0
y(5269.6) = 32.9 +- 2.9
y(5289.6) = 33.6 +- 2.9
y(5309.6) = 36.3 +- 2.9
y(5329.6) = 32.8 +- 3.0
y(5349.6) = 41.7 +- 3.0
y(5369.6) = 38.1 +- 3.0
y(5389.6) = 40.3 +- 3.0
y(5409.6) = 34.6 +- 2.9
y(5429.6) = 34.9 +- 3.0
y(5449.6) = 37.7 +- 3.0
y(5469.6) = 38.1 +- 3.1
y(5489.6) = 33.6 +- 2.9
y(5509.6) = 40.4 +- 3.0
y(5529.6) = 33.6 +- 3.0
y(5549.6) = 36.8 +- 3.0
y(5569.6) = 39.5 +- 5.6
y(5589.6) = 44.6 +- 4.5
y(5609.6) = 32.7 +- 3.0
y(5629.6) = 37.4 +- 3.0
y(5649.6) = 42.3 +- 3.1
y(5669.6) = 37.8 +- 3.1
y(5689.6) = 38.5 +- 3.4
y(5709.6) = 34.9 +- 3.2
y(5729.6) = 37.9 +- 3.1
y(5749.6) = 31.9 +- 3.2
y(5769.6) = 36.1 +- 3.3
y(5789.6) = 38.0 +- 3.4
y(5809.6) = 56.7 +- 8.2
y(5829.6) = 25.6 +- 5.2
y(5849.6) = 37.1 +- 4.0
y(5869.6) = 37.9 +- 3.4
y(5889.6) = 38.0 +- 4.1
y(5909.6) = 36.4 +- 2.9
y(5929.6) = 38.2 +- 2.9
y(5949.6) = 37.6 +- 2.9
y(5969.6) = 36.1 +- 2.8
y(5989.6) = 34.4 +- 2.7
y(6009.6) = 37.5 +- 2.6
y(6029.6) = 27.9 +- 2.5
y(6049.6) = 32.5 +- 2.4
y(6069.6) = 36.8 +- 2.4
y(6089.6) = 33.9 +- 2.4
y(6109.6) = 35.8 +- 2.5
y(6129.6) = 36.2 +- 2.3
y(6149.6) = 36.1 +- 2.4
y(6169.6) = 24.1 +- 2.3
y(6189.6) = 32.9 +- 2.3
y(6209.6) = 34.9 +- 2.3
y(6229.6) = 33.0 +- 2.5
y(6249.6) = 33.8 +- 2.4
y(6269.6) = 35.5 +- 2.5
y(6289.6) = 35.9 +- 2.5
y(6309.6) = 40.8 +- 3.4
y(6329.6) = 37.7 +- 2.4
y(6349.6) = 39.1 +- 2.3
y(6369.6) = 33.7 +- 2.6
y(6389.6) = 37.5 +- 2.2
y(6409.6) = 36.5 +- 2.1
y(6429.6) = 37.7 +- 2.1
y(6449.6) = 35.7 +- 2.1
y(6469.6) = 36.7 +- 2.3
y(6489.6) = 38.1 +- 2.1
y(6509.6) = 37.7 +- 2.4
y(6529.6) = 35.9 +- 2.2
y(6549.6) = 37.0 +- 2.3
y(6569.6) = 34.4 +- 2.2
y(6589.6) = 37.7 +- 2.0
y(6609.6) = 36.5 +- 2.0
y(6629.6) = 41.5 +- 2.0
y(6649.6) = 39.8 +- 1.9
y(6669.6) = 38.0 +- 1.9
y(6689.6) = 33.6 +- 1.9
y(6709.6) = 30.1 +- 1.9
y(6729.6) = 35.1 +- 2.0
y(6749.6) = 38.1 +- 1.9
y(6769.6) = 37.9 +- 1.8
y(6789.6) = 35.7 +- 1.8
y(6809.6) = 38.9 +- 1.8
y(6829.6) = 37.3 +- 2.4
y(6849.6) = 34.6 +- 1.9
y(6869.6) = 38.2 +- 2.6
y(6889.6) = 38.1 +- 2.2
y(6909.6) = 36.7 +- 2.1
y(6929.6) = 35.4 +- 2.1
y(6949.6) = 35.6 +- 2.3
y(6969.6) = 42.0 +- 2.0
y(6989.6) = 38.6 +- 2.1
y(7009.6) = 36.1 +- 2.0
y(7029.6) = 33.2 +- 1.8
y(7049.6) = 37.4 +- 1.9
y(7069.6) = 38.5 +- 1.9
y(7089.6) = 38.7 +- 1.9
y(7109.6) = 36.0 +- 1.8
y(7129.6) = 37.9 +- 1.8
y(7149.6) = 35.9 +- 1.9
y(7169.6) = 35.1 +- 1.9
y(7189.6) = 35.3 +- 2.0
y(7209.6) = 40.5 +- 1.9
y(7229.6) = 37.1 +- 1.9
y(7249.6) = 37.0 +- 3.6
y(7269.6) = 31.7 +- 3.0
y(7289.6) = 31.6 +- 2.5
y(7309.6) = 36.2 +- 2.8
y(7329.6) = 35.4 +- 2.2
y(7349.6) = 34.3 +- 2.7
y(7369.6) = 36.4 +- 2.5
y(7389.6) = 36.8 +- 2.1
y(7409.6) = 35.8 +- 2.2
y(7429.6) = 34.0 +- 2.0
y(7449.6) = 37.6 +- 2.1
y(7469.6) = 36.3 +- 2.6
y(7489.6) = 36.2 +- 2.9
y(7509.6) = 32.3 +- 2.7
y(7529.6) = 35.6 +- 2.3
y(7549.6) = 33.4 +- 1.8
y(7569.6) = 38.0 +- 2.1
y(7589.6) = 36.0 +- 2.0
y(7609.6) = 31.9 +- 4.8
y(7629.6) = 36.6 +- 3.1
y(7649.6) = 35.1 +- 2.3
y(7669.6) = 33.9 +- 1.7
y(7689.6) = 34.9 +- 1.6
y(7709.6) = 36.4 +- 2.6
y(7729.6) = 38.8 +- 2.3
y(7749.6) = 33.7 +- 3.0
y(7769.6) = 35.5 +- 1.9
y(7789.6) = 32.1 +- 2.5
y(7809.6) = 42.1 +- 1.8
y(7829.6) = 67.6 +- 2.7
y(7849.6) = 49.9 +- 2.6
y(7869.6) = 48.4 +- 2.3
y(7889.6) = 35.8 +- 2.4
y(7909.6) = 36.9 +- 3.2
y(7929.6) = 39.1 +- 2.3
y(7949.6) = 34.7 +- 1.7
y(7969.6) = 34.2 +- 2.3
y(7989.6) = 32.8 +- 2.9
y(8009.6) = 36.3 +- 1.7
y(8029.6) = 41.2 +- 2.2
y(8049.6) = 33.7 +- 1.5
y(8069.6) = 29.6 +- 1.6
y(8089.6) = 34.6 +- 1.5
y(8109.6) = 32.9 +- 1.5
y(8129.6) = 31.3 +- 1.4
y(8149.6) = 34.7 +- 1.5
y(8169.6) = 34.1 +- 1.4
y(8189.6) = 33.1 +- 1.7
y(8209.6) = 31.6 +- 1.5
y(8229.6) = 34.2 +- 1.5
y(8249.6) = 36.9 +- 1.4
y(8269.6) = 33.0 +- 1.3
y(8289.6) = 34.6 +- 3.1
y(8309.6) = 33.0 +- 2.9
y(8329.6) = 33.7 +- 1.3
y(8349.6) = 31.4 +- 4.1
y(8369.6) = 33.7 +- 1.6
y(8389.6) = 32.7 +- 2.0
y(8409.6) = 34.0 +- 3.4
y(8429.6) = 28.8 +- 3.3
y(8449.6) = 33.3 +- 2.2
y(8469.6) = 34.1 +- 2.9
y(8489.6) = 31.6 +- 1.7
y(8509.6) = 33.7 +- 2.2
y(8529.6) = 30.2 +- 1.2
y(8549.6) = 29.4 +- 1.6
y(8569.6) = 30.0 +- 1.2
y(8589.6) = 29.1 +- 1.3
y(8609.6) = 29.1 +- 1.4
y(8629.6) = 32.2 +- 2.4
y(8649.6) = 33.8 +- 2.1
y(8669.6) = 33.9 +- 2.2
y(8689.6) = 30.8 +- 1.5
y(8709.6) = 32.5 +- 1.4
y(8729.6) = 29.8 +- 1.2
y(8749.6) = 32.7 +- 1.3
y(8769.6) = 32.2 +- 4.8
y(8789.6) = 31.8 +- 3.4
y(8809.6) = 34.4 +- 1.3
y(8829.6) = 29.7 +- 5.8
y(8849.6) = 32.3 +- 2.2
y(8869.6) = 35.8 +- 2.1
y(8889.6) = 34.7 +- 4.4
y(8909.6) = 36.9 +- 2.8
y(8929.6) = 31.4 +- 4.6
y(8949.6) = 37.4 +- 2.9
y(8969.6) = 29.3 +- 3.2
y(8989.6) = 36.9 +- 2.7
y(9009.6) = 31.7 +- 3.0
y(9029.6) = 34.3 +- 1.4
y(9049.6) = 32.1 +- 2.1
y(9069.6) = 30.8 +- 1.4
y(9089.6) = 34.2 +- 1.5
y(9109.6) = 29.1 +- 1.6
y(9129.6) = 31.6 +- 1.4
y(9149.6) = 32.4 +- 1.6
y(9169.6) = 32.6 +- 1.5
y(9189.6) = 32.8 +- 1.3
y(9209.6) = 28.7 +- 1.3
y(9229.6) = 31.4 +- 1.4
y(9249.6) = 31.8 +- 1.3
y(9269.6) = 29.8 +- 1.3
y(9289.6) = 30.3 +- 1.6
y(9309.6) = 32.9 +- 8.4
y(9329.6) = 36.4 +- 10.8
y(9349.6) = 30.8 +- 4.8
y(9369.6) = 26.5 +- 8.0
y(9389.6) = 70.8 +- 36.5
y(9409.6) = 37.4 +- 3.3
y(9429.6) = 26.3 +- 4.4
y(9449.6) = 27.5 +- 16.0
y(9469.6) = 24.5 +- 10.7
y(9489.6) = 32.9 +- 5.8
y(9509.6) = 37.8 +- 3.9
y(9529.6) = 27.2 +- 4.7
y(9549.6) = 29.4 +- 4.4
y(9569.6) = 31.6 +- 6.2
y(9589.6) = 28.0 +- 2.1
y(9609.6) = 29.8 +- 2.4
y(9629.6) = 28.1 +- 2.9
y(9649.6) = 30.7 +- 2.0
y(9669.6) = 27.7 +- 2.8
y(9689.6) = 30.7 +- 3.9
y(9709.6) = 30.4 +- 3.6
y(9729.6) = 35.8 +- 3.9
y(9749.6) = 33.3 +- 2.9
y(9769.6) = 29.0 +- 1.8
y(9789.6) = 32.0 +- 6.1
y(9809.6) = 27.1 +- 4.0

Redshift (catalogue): 0.19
